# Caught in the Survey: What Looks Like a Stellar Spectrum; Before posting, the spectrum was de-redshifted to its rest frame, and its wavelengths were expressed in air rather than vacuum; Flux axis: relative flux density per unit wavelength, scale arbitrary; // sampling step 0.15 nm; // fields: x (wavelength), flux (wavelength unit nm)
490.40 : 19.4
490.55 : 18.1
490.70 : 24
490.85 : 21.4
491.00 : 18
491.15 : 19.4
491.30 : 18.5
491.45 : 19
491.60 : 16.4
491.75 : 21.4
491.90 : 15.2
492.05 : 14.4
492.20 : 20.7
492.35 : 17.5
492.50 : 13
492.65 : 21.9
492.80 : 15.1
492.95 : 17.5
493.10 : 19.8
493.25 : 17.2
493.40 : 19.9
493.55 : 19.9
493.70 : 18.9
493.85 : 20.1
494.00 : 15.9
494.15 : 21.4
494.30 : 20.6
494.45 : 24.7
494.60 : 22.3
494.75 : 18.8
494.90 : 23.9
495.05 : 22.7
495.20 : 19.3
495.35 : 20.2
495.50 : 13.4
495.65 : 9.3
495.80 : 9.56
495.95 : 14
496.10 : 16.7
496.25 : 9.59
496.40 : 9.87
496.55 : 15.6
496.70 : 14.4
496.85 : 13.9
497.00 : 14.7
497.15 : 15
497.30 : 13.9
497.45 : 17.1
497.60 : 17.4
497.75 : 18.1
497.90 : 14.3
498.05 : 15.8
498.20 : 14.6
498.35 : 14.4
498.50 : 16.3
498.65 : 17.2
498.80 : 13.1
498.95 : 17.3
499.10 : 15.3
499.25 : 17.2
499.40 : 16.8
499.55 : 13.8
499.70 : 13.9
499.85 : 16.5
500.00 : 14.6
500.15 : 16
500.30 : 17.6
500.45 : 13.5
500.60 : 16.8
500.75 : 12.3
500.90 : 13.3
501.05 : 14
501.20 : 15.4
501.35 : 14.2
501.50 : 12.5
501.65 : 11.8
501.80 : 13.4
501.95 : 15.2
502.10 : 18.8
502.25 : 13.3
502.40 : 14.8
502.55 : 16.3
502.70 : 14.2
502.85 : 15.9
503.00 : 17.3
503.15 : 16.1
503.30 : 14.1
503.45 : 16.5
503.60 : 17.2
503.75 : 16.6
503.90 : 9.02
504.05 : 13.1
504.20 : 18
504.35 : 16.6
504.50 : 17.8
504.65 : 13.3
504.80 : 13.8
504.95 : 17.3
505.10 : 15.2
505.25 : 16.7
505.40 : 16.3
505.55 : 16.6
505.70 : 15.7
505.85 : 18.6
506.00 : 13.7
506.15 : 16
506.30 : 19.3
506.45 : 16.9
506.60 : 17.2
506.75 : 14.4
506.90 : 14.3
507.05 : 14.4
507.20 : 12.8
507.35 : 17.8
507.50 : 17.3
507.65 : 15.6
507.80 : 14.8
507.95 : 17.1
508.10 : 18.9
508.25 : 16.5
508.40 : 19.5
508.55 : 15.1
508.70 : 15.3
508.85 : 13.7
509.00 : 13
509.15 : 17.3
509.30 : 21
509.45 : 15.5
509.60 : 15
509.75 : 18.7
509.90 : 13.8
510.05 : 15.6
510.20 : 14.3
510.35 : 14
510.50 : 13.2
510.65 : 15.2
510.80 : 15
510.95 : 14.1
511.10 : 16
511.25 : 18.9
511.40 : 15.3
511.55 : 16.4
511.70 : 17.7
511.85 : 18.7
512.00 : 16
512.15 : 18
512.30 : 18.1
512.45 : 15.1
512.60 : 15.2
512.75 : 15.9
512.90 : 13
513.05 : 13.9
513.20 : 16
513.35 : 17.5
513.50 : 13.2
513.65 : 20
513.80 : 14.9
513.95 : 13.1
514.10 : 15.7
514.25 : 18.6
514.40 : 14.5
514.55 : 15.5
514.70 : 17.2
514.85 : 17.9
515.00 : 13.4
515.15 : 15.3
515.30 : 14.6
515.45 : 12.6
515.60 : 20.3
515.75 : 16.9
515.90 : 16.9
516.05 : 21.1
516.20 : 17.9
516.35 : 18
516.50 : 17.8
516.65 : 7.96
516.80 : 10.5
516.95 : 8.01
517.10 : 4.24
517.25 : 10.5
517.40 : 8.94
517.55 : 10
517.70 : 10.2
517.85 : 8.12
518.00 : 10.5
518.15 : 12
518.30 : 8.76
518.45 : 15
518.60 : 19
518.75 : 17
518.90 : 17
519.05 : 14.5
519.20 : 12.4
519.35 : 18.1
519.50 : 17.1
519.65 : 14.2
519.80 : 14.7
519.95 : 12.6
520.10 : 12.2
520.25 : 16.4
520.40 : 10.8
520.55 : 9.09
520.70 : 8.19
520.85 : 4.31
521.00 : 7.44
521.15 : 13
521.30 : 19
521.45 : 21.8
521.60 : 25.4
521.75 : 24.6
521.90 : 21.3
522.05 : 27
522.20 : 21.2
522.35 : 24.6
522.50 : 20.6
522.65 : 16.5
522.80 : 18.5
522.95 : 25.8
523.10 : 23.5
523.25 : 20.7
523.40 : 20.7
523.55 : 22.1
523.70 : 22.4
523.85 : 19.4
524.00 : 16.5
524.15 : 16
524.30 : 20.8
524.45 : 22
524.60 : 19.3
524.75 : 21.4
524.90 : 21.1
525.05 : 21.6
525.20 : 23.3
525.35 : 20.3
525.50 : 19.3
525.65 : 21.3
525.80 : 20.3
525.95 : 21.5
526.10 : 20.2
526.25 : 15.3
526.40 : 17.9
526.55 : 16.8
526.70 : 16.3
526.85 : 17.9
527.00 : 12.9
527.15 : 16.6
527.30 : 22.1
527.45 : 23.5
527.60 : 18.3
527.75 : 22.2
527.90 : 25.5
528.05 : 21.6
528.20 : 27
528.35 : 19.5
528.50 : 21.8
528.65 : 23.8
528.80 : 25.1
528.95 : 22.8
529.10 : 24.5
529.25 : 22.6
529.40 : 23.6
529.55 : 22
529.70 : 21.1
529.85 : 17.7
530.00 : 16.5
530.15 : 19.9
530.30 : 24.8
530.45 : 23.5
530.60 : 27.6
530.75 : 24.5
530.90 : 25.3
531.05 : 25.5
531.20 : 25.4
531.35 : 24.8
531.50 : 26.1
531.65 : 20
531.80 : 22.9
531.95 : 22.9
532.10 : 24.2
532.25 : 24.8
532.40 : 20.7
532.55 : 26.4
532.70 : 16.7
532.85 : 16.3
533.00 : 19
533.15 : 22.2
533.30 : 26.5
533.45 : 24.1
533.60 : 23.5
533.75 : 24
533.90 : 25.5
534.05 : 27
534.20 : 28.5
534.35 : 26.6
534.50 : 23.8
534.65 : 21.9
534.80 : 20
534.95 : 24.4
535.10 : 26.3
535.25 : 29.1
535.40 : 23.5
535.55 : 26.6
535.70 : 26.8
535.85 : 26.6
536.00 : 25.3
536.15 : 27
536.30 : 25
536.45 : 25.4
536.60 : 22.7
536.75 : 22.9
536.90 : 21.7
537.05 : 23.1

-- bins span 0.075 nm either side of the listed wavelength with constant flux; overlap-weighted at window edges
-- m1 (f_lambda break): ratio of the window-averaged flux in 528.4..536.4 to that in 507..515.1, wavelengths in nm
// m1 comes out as 1.49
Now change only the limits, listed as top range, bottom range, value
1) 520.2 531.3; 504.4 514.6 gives 1.27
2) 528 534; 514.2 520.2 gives 1.63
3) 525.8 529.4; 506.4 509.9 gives 1.29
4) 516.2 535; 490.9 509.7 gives 1.19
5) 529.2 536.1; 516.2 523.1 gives 1.59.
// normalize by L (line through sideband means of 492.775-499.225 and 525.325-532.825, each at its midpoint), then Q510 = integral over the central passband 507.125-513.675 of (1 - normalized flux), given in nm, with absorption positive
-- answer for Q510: 1.00 nm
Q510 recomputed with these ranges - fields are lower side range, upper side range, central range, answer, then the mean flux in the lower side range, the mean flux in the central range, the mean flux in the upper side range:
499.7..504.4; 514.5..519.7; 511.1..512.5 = -0.27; 15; 17.1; 14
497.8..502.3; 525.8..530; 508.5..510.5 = 0.17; 15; 15.5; 20.7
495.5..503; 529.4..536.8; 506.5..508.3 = 0.10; 14.7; 15.9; 23.8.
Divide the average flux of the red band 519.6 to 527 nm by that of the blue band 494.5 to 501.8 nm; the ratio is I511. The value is 1.20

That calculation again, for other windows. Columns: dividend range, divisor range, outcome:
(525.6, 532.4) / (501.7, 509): 1.38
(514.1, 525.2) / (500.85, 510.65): 1.05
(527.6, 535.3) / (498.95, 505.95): 1.52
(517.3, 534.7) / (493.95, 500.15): 1.22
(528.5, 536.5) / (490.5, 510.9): 1.46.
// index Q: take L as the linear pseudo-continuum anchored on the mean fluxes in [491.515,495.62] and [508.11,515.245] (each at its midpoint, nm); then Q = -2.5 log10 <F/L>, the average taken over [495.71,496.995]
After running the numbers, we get 0.38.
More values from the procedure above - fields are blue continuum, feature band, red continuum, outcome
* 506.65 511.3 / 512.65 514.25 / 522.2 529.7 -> 0.11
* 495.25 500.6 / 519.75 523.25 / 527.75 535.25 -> 0.20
